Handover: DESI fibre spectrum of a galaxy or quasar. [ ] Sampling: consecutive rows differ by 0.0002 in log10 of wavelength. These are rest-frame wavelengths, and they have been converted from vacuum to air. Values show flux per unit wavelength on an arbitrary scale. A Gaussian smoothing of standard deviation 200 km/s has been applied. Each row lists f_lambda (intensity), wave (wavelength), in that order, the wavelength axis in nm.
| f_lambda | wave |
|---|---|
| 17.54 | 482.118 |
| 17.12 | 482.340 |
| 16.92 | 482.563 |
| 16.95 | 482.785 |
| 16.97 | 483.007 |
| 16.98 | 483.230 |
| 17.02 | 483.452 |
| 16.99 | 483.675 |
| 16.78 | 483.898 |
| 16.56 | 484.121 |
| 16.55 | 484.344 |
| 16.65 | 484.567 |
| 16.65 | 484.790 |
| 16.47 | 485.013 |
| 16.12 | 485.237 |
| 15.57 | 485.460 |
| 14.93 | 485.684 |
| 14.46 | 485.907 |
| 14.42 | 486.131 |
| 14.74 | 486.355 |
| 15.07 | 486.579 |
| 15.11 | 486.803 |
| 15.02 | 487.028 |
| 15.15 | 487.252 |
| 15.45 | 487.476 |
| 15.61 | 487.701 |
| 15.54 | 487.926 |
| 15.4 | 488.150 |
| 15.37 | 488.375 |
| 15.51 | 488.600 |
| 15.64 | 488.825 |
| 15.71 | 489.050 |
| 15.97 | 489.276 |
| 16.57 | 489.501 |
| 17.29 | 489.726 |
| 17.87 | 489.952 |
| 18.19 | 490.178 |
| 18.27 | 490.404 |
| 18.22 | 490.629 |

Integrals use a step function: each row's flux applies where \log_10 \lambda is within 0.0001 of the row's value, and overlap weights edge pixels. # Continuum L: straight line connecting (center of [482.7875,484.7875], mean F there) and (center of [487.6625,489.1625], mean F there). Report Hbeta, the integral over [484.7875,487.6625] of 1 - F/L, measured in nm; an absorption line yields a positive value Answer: 0.154 nm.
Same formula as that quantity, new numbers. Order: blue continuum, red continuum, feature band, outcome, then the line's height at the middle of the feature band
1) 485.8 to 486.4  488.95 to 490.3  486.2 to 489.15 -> 0.05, 15.6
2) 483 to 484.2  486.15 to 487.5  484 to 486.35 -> 0.03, 16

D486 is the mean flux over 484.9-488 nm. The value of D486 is 15.3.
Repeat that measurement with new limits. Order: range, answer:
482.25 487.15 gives 16.1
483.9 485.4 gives 16.5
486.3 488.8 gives 15.3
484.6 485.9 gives 15.9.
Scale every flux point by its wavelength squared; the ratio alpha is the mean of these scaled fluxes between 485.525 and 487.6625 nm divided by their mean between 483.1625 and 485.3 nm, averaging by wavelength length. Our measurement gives 0.91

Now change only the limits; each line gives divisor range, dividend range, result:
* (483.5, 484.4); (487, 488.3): 0.93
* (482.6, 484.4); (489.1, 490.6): 1.06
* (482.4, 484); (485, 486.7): 0.90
